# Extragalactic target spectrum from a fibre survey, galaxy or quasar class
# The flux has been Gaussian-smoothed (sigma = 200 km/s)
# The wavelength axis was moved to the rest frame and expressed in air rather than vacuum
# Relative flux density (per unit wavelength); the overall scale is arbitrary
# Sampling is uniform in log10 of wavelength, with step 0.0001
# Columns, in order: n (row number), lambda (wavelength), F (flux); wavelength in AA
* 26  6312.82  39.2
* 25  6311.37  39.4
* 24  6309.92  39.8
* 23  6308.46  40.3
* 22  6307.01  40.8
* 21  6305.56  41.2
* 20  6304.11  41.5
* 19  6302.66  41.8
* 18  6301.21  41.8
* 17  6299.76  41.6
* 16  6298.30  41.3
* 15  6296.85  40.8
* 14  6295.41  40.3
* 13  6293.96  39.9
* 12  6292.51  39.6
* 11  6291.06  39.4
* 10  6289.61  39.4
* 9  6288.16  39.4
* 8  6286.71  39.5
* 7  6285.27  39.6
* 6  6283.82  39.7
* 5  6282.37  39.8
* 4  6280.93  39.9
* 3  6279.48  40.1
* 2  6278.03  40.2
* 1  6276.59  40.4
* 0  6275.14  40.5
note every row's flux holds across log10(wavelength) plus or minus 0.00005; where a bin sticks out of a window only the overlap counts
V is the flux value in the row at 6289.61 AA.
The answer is 39.4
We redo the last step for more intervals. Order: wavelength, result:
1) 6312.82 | 39.2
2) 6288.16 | 39.4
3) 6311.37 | 39.4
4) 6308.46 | 40.3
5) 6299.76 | 41.6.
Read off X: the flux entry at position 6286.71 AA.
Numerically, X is 39.5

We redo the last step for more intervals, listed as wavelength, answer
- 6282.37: 39.8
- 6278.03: 40.2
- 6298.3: 41.3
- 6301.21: 41.8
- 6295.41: 40.3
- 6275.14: 40.5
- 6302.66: 41.8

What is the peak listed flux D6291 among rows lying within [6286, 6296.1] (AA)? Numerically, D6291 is 40.3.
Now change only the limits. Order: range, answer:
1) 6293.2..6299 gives 41.3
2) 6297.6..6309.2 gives 41.8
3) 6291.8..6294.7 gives 39.9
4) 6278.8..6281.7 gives 40.1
